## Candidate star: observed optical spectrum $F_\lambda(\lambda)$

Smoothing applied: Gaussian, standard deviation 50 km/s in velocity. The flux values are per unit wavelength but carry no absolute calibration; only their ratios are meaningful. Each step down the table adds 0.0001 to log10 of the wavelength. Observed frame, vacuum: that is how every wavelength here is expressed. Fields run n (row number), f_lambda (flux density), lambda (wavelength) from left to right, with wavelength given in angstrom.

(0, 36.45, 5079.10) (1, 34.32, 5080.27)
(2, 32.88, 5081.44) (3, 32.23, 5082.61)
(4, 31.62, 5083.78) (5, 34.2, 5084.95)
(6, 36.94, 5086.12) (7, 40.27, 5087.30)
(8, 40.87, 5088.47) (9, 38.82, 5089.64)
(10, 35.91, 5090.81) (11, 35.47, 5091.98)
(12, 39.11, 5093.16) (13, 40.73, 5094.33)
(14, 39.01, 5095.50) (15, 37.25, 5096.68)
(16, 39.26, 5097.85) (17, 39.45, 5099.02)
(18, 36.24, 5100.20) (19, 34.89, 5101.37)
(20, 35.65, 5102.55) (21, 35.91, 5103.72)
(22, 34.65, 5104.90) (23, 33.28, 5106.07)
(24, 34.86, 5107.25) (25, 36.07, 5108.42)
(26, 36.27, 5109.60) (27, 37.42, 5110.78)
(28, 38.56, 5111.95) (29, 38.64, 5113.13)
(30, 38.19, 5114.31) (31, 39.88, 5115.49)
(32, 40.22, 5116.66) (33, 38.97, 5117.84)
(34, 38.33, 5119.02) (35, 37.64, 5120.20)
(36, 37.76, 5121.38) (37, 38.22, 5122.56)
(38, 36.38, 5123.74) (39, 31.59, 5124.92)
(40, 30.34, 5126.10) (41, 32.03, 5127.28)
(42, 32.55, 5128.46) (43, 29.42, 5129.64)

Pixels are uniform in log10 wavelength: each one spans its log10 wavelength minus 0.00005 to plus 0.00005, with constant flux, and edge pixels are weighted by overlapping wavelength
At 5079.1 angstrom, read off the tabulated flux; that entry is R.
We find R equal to 36.45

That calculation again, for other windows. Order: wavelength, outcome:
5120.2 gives 37.64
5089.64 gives 38.82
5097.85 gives 39.26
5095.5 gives 39.01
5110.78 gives 37.42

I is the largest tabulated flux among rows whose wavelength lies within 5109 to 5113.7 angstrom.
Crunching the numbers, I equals 38.64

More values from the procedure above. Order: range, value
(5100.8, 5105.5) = 35.91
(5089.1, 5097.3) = 40.73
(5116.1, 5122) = 40.22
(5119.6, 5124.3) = 38.22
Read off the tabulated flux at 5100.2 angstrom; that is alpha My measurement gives 36.24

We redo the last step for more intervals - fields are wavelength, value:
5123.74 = 36.38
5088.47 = 40.87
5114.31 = 38.19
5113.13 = 38.64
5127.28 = 32.03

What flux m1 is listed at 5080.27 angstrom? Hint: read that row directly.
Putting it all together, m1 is 34.32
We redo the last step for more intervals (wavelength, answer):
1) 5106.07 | 33.28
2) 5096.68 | 37.25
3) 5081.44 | 32.88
